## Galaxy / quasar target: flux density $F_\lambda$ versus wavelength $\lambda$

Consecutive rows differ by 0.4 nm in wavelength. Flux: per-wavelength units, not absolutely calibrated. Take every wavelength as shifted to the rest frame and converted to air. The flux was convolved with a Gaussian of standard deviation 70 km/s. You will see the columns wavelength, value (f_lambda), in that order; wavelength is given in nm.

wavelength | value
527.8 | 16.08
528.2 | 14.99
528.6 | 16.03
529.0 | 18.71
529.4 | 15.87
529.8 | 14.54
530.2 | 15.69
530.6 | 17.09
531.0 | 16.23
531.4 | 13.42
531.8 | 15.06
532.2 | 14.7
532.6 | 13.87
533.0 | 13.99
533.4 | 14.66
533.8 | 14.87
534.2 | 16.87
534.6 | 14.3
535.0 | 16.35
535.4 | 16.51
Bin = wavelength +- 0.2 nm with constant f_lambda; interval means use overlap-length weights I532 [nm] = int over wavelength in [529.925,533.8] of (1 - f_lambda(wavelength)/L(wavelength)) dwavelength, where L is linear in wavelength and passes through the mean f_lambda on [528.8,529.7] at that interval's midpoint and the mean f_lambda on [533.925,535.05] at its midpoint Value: 0.33 nm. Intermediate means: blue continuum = 17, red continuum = 15.7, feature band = 15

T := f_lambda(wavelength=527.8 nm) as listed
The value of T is 16.08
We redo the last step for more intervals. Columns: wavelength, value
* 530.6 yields 17.09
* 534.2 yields 16.87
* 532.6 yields 13.87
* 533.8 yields 14.87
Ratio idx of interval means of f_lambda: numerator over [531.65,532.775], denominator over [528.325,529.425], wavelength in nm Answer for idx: 0.9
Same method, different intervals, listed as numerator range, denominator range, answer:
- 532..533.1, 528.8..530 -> 0.87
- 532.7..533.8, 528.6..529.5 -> 0.84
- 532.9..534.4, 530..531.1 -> 0.93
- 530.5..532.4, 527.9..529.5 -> 0.93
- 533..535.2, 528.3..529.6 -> 0.91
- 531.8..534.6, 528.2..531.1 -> 0.91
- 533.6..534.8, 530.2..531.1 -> 0.93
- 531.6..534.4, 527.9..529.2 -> 0.90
